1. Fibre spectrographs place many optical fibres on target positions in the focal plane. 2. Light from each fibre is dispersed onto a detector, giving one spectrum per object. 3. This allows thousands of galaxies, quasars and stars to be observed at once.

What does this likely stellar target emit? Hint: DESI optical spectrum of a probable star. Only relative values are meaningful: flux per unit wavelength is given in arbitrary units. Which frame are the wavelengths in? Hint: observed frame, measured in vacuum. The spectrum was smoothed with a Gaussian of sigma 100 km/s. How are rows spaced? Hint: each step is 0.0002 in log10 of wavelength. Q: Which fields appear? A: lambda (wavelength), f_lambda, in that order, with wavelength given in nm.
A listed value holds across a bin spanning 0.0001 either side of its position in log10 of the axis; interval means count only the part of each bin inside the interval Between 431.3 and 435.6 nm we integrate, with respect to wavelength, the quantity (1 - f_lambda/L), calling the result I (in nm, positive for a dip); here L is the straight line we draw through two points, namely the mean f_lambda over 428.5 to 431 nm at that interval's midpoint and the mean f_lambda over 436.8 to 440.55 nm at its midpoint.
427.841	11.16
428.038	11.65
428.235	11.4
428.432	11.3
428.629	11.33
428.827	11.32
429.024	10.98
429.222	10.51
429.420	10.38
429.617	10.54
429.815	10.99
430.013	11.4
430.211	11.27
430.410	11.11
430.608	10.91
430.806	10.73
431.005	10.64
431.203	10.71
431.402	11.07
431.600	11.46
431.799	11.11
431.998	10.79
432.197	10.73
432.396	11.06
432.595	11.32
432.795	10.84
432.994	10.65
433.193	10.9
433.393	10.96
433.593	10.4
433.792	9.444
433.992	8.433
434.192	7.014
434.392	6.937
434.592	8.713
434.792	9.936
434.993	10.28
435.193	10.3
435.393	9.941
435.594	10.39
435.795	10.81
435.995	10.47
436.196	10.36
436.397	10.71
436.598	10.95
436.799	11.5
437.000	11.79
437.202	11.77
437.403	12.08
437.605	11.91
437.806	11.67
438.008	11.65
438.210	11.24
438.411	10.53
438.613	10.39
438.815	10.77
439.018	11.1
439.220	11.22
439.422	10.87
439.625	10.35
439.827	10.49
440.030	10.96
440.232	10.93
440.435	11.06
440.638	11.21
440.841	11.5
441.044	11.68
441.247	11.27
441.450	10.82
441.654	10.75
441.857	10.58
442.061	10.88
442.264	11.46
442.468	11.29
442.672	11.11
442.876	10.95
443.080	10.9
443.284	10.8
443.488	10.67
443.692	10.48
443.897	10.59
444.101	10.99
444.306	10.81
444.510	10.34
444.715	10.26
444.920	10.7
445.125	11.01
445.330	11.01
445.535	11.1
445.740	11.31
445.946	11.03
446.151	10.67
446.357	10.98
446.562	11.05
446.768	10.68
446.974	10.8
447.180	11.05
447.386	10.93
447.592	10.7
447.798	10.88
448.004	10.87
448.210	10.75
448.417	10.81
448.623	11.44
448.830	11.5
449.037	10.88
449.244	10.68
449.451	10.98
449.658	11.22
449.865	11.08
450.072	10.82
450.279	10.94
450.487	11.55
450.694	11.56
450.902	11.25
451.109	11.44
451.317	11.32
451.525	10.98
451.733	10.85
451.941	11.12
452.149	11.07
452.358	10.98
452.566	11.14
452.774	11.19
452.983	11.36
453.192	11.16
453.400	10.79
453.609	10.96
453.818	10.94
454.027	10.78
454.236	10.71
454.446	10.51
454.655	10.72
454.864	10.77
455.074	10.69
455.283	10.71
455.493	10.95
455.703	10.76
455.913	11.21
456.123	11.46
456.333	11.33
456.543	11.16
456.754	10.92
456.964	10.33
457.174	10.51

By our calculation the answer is 0.36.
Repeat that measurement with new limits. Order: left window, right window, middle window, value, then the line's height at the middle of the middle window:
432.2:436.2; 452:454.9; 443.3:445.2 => -0.032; 10.5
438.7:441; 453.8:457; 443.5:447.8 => 0.043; 10.9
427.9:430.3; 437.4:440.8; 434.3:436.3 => 0.225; 11.1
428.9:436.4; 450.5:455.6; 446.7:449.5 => -0.017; 10.9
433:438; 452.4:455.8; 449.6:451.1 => -0.061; 10.8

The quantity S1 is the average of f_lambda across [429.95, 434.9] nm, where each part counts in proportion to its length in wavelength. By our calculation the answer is 10.3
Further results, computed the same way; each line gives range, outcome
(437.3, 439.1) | 11.3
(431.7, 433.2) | 10.9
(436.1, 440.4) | 11.1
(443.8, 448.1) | 10.8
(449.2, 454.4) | 11.1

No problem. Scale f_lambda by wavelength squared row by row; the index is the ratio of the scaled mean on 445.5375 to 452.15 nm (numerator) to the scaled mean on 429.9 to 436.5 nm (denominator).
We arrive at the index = 1.14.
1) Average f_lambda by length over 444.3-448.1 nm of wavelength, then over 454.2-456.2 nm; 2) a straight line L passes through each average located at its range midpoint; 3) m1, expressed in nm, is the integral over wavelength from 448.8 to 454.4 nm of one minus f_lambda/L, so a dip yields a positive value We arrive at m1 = -0.12 nm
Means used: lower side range 10.9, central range 11.1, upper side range 10.8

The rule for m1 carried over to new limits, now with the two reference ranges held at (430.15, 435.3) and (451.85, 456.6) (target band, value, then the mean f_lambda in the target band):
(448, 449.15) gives -0.03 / 11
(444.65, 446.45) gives -0.04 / 10.9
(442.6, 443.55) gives -0.02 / 10.9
